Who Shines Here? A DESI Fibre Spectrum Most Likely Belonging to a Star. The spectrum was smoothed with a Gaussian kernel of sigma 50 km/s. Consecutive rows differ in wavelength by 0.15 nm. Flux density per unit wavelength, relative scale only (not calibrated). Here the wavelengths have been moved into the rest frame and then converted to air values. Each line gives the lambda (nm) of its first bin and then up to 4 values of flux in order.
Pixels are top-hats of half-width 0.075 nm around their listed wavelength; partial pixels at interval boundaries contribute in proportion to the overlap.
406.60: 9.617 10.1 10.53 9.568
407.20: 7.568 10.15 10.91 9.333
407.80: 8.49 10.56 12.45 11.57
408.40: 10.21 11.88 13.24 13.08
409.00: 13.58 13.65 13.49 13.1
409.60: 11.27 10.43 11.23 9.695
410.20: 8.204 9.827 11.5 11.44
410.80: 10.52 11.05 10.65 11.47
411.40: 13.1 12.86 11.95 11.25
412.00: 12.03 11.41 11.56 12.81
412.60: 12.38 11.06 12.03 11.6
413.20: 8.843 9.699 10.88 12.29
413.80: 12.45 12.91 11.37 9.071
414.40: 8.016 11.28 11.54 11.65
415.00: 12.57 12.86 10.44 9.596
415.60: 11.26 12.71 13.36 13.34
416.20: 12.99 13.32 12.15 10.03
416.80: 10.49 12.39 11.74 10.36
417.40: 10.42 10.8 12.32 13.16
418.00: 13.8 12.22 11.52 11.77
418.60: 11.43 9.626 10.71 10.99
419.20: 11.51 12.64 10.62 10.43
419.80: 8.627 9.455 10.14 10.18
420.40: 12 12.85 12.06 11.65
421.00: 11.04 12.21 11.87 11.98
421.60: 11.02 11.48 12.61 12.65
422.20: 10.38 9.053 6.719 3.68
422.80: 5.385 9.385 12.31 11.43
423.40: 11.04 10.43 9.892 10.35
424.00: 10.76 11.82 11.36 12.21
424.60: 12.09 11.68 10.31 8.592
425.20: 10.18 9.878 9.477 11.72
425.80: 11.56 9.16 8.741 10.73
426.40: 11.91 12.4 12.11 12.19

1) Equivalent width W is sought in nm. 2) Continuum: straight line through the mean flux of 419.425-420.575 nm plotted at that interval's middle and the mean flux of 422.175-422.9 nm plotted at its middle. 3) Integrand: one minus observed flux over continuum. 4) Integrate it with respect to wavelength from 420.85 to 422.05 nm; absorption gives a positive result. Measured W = -0.49 nm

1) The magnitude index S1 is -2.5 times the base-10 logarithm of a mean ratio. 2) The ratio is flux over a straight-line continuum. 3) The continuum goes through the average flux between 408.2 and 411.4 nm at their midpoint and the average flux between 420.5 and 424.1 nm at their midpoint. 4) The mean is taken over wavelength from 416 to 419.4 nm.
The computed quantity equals -0.08 mag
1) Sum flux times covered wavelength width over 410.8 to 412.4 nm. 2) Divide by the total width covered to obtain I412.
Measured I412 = 11.7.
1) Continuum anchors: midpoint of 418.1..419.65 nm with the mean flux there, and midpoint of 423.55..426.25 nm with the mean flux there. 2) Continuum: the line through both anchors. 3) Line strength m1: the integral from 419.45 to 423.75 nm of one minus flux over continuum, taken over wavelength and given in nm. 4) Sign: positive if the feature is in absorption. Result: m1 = 0.201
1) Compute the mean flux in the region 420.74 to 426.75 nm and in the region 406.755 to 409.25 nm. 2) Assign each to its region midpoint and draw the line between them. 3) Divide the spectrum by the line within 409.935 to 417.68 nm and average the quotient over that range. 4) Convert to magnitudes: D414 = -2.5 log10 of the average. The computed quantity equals -0.048 mag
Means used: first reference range 11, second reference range 10.6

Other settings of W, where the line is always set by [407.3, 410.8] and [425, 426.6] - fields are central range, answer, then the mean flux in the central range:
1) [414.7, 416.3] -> -0.17 nm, 12.1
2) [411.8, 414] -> -0.09 nm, 11.5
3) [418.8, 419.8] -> -0.02 nm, 10.9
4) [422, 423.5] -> 0.20 nm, 9.17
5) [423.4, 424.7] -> -0.08 nm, 11.1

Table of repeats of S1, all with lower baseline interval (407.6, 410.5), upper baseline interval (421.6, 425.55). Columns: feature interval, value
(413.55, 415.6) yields -0.03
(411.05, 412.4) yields -0.07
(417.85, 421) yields -0.07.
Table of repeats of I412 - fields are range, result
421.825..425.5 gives 10.2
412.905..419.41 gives 11.5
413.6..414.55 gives 11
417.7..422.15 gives 11.5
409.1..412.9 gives 11.5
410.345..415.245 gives 11.4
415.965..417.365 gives 11.8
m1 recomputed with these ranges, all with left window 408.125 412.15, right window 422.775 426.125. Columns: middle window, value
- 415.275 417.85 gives -0.130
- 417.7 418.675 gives -0.116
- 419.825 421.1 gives -0.031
